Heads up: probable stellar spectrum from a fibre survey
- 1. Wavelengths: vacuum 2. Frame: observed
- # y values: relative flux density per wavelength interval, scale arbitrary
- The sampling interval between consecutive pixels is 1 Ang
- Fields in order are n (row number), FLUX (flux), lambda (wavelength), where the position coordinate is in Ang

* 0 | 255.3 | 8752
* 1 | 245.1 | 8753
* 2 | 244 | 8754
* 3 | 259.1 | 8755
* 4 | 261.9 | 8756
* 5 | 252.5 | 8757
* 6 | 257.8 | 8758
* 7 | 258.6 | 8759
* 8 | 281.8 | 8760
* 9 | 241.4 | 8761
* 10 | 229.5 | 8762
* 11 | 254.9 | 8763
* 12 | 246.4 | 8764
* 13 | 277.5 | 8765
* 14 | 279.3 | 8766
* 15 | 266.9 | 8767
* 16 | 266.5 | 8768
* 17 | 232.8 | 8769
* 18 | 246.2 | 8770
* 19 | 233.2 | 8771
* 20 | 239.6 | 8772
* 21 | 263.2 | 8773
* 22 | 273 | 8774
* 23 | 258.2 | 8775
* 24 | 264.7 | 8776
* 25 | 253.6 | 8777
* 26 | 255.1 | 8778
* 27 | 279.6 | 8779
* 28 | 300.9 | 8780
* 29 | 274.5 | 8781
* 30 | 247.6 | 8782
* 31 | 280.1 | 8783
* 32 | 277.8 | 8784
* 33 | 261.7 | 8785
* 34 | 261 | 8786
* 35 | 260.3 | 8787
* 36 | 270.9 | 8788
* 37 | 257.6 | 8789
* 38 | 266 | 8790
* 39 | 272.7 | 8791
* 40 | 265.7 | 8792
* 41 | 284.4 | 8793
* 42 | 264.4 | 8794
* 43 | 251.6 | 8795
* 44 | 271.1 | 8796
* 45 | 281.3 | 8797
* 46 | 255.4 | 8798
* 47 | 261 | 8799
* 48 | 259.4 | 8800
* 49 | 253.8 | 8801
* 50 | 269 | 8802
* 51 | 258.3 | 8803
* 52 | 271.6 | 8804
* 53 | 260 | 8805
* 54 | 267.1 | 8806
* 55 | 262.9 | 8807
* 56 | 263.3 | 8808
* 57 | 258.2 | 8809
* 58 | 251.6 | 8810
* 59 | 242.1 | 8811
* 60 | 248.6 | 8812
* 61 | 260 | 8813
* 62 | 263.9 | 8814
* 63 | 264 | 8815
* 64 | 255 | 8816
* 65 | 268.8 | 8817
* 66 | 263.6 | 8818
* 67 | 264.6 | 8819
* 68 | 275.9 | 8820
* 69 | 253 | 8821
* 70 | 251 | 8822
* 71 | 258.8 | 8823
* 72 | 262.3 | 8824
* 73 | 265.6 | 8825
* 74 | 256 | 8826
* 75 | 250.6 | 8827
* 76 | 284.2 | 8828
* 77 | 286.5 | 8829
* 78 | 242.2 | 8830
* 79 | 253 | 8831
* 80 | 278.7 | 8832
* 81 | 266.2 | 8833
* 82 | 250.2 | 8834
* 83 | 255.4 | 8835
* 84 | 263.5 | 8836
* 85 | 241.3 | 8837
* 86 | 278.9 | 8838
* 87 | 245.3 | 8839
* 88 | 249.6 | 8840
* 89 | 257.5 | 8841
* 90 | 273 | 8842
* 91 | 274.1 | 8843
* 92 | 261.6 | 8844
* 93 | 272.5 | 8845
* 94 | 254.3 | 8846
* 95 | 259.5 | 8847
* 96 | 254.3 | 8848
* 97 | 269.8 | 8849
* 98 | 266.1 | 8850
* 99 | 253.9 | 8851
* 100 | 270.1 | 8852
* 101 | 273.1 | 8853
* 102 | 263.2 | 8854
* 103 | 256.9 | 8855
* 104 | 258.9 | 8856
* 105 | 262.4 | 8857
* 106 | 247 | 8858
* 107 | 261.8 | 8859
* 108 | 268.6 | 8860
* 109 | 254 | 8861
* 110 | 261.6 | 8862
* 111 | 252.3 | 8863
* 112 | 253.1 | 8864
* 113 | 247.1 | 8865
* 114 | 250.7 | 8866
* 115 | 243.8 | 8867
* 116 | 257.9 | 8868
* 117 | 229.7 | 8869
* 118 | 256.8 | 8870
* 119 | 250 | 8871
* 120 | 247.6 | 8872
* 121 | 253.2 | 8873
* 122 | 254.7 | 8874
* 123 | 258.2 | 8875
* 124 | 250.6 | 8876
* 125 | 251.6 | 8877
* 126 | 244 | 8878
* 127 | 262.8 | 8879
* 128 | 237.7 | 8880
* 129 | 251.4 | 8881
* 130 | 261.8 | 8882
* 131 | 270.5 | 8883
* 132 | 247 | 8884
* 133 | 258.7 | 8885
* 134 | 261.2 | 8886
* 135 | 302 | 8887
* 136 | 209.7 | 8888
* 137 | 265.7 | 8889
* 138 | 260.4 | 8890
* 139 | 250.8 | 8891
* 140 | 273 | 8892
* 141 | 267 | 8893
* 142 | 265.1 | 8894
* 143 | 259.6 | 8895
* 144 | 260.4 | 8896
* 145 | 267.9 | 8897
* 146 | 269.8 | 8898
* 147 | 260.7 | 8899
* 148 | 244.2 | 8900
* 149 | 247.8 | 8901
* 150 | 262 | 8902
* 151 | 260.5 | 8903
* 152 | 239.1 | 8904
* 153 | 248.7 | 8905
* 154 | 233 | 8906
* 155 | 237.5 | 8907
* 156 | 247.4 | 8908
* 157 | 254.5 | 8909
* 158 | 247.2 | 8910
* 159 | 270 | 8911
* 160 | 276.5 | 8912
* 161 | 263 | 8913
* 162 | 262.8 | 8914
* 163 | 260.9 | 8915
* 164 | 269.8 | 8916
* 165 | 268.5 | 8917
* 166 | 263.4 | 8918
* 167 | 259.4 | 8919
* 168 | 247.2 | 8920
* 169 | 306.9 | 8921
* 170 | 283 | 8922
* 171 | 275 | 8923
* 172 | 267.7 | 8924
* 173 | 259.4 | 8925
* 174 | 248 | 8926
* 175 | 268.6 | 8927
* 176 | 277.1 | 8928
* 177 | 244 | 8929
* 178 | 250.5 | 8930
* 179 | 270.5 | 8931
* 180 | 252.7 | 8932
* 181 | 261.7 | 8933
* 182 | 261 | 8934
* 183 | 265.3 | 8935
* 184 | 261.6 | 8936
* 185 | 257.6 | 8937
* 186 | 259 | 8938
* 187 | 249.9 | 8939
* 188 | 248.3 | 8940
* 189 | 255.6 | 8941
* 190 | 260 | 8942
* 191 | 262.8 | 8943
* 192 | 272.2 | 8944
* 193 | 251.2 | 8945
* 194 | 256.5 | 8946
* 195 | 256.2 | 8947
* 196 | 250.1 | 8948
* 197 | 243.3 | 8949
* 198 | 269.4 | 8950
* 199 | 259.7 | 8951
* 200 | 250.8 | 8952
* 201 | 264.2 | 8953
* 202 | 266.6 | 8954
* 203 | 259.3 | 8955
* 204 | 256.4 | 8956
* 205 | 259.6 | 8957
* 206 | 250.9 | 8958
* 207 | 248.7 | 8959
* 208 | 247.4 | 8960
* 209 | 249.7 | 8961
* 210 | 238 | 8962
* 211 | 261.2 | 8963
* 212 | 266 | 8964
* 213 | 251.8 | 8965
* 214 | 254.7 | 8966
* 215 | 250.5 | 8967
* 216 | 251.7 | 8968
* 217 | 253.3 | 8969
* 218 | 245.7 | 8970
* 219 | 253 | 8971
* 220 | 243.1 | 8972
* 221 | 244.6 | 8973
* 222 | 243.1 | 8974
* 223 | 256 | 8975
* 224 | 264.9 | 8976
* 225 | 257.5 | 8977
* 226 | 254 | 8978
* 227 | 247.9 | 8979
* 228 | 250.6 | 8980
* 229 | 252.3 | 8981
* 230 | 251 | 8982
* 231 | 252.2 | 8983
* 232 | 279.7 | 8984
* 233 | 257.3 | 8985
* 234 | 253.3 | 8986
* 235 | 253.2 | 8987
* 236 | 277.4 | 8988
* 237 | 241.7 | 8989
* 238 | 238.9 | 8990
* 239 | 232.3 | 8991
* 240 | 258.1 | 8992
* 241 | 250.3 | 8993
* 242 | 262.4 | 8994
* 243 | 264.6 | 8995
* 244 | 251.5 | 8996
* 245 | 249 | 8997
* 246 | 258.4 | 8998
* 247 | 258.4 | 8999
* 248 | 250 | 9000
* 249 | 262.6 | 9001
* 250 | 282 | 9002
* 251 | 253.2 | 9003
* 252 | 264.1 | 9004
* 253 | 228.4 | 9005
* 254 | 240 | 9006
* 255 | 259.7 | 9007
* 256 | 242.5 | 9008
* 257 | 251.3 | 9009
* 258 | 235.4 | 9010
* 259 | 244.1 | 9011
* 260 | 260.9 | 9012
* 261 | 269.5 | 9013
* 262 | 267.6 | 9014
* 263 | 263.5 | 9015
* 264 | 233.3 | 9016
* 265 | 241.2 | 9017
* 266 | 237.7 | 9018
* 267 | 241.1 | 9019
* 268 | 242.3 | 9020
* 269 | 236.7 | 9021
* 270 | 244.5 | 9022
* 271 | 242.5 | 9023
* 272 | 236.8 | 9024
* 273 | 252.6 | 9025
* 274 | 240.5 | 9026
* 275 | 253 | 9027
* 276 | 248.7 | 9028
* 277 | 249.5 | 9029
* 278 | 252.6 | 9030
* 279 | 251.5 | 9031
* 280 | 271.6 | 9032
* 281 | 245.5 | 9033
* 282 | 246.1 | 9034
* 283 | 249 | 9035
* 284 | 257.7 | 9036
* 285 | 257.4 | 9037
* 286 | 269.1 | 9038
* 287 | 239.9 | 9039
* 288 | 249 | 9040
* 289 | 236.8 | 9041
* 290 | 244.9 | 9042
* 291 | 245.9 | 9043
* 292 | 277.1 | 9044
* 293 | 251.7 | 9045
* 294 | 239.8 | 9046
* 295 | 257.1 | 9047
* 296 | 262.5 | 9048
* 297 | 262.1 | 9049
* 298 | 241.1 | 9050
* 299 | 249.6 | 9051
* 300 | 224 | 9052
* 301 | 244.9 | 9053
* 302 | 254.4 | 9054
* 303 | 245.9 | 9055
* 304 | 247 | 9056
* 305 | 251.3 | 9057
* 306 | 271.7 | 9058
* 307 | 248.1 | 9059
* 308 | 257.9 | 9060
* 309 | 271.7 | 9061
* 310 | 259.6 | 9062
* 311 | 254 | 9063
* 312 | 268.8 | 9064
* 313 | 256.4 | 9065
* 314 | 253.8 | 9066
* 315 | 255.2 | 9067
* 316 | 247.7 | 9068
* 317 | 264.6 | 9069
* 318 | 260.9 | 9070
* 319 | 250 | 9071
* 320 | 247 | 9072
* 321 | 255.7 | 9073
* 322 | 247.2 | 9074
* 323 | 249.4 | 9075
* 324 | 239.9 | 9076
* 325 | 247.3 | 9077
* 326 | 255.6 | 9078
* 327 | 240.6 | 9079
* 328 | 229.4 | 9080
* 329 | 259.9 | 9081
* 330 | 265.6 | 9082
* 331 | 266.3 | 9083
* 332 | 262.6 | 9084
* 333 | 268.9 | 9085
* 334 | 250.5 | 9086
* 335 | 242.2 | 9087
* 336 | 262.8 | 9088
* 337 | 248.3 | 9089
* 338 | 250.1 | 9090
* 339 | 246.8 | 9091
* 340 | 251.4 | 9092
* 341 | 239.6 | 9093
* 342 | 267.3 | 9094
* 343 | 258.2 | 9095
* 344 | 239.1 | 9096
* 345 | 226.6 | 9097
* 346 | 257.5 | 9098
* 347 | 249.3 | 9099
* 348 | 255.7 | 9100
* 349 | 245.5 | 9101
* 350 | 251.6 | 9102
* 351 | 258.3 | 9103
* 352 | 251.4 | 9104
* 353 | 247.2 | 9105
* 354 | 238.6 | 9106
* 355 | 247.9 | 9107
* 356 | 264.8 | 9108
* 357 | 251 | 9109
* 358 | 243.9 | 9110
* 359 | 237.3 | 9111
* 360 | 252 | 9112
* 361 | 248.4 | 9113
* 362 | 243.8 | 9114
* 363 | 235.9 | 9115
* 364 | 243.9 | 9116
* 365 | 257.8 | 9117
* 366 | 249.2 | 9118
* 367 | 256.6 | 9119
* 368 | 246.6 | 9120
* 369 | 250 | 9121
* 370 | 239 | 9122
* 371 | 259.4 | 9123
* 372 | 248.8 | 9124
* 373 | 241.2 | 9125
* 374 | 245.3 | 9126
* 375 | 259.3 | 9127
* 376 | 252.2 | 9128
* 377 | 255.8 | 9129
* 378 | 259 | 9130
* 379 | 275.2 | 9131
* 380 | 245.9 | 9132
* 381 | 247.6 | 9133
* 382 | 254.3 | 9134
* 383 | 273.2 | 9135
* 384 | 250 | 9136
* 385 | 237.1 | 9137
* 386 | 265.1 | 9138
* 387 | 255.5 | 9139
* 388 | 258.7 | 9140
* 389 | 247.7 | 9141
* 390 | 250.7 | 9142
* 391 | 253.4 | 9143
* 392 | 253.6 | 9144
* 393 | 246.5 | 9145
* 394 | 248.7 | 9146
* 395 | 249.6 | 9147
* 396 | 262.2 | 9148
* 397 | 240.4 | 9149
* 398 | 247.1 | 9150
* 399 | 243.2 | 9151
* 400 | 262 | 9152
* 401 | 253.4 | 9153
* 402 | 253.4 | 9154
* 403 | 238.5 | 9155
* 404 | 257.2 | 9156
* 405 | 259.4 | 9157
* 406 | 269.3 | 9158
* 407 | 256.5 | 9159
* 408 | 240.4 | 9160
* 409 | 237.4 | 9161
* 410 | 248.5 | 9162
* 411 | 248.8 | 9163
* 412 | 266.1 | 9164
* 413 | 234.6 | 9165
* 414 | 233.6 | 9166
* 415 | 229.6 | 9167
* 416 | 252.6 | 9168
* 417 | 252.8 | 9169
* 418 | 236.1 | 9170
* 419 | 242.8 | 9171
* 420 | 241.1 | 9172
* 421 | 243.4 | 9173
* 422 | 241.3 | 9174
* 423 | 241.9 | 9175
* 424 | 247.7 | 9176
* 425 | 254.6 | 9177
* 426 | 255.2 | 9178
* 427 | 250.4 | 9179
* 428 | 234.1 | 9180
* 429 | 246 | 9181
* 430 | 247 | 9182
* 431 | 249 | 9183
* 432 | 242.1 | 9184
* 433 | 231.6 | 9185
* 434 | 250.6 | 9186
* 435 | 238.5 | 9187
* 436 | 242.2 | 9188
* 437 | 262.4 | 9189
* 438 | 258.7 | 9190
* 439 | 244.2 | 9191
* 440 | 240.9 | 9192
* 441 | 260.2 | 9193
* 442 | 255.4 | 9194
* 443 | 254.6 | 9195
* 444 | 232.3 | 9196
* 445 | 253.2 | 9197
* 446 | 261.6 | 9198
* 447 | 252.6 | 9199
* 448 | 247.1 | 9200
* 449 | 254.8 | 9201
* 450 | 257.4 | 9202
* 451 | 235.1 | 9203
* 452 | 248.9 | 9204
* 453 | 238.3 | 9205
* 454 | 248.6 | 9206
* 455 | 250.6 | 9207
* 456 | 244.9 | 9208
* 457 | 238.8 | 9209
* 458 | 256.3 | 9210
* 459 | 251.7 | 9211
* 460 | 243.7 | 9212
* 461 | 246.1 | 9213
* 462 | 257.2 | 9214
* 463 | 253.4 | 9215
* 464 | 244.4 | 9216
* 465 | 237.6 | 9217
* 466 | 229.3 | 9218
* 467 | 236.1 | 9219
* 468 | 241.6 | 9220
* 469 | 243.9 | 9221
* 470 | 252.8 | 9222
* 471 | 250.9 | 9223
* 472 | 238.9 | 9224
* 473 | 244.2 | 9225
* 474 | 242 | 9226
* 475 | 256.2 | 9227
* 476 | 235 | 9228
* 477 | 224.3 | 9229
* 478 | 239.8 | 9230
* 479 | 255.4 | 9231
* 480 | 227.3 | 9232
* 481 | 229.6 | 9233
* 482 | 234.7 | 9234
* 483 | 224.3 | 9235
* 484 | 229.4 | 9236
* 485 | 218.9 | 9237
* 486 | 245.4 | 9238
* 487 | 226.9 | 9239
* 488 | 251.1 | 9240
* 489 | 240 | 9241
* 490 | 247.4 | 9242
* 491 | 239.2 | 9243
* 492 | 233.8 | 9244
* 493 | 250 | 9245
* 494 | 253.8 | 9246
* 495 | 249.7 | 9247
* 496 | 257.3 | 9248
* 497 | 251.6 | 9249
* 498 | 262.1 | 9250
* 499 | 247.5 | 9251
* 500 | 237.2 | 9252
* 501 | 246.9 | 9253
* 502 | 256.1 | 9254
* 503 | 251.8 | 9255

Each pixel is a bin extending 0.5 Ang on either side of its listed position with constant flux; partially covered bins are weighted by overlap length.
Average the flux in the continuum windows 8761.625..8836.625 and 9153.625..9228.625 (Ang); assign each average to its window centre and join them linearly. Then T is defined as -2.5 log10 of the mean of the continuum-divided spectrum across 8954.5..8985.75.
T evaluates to 0.009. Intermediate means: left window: 262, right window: 247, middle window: 253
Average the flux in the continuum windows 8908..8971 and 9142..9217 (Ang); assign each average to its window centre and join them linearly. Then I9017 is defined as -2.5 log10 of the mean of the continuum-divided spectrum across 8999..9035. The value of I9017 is 0.02 mag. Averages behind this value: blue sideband 259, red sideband 248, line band 250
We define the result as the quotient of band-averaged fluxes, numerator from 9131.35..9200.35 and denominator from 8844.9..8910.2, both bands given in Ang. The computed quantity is 0.97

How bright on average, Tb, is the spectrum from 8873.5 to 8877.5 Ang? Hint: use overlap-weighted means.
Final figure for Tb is 254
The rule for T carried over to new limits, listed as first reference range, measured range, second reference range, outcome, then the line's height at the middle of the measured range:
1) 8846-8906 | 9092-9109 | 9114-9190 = 0.003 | 251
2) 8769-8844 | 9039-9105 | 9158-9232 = -0.004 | 251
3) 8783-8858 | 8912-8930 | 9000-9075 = -0.036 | 257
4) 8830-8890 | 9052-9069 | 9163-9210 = -0.017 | 251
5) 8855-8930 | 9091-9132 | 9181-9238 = -0.006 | 249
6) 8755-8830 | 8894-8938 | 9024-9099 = -0.012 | 257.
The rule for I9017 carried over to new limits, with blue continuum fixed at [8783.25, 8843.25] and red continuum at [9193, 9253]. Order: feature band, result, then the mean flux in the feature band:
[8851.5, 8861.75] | -0.005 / 262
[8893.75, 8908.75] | 0.022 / 253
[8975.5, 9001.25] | -0.001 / 255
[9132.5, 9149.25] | -0.021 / 253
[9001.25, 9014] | 0.002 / 253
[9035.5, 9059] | 0.004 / 251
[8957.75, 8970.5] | 0.018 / 252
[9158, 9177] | 0.008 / 245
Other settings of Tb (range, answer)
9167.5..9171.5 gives 246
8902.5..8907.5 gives 244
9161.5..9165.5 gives 250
